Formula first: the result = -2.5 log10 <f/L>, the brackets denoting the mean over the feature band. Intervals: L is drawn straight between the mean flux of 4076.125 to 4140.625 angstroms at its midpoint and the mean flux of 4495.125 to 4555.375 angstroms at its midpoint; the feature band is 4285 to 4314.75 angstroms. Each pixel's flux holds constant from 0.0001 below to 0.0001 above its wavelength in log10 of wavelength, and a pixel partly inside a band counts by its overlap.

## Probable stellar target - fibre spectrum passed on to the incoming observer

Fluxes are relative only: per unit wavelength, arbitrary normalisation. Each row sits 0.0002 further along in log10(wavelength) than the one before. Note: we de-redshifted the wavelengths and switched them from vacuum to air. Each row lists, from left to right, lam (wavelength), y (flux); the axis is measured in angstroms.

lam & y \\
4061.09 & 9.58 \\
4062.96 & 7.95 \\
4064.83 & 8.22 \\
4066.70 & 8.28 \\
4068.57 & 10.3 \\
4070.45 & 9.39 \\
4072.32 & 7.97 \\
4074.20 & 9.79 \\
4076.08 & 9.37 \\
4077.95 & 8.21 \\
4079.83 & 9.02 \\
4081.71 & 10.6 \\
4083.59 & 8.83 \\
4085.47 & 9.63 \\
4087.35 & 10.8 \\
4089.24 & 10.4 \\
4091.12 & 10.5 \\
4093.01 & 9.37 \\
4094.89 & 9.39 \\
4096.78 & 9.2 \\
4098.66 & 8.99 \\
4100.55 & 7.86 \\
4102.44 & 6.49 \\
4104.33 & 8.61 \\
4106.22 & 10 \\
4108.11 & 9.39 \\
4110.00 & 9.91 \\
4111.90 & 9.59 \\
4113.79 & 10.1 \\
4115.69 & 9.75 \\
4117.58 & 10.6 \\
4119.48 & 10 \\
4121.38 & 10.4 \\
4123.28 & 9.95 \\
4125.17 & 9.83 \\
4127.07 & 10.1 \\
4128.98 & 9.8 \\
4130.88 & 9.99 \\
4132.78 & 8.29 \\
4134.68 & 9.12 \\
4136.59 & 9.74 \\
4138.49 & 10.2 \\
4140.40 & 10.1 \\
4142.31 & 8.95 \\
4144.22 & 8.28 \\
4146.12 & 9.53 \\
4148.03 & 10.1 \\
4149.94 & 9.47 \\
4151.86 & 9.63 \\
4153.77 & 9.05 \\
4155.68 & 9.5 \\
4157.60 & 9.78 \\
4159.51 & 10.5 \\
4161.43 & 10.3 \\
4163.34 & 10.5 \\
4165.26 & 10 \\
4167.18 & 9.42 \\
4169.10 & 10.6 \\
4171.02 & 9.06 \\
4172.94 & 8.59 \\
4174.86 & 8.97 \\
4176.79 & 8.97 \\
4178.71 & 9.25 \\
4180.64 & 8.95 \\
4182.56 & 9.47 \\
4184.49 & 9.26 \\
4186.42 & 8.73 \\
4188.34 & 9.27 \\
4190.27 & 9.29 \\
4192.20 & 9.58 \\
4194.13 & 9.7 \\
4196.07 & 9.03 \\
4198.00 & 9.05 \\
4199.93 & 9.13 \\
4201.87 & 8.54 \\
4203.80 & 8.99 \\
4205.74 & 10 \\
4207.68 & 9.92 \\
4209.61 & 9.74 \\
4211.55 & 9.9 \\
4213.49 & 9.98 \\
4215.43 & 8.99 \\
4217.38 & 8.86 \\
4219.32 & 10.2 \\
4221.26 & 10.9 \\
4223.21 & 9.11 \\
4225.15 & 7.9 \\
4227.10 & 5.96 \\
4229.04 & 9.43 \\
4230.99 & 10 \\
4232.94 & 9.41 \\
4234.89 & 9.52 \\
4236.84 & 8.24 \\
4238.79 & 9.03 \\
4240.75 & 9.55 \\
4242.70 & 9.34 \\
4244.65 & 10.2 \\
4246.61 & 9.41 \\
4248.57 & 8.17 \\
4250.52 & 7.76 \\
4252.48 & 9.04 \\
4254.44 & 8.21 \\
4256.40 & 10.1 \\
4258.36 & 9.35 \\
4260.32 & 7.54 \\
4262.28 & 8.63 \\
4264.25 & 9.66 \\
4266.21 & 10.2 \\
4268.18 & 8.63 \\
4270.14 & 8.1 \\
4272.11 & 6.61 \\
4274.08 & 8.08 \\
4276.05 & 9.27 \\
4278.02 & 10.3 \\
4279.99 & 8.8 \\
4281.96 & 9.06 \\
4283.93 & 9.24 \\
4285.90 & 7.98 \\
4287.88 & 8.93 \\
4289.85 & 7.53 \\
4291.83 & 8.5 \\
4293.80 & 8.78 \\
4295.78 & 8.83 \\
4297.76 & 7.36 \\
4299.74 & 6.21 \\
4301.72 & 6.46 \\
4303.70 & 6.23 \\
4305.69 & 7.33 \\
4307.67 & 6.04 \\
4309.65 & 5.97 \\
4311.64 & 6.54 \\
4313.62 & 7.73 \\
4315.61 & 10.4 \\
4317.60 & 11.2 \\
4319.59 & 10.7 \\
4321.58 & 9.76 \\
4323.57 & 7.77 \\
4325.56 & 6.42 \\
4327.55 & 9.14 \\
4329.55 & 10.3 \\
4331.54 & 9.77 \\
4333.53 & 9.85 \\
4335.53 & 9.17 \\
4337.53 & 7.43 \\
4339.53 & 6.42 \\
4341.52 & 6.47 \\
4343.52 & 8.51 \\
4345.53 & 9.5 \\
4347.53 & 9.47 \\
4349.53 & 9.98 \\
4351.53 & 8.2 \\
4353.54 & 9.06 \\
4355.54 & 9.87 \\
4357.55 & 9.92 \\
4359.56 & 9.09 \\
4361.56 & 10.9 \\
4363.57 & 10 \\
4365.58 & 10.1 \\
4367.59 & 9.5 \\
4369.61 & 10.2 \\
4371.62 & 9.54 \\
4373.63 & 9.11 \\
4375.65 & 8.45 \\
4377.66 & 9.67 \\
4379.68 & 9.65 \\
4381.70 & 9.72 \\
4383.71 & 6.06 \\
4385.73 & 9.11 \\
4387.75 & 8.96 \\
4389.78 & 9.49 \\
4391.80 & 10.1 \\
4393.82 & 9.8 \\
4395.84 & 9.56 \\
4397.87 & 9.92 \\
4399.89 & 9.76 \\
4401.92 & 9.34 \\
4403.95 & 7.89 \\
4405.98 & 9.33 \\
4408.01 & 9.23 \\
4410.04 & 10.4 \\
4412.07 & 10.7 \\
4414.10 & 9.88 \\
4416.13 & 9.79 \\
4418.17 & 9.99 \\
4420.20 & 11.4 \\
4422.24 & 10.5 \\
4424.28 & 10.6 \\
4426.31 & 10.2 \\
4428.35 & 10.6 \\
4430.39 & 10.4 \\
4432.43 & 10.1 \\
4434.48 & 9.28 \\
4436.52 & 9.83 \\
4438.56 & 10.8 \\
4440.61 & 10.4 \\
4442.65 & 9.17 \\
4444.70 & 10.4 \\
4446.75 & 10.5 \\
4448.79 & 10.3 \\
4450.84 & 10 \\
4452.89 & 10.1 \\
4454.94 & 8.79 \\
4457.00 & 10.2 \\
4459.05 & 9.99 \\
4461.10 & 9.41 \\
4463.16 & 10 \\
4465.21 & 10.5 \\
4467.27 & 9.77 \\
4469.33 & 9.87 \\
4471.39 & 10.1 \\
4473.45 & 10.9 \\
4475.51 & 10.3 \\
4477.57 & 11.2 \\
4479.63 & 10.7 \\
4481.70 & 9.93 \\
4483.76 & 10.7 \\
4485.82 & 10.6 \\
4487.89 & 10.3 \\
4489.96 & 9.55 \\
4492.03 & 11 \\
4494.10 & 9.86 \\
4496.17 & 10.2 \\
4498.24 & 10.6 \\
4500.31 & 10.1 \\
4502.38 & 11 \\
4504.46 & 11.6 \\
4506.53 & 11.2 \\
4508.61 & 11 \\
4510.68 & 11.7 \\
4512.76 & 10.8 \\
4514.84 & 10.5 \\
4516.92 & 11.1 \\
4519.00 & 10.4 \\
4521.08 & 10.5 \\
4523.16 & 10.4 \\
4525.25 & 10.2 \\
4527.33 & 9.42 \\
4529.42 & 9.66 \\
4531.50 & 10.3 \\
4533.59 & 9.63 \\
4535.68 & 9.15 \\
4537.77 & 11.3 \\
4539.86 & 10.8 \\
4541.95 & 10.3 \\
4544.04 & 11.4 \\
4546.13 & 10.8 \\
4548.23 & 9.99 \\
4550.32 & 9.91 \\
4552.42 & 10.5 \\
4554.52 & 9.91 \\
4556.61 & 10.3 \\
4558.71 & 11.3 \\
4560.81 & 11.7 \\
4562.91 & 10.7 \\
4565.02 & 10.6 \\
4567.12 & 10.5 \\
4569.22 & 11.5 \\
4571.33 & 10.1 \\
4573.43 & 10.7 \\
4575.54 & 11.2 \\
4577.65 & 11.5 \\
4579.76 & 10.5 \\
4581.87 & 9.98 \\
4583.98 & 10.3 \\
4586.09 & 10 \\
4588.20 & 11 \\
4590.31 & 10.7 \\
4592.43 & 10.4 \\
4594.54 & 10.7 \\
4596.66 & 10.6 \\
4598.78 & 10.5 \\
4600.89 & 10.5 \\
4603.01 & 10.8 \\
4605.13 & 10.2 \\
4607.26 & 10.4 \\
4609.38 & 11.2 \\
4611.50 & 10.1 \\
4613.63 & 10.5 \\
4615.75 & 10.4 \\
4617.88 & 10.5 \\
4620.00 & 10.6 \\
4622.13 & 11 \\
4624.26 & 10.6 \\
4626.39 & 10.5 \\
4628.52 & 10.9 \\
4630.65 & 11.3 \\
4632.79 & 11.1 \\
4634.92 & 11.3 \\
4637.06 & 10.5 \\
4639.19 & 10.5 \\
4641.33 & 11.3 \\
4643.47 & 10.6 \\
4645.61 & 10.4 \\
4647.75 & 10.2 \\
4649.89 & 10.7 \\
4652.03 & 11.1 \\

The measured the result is 0.33 mag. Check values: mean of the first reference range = 9.54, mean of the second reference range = 10.5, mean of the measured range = 7.37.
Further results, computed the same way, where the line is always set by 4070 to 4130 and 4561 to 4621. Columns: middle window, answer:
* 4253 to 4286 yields 0.122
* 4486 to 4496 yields 0.019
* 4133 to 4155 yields 0.019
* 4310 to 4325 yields 0.121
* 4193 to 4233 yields 0.055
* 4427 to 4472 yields 0.029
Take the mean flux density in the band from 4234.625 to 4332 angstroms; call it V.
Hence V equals 8.54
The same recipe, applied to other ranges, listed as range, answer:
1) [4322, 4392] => 9.05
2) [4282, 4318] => 7.82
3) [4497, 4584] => 10.6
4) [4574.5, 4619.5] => 10.6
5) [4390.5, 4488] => 10.1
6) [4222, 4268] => 8.95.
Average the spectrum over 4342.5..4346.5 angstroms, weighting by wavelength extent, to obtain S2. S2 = 8.97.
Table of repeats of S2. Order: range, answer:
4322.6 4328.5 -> 7.77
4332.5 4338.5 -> 8.83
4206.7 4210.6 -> 9.84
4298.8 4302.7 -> 6.34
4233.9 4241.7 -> 9.08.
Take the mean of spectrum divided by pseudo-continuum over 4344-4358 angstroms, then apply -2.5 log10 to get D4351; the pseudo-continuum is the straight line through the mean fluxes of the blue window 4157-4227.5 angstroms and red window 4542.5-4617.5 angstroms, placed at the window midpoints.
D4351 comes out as 0.06 mag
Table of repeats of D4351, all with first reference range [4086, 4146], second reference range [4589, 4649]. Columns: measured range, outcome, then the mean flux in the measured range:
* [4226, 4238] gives 0.12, 8.76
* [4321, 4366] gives 0.12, 8.99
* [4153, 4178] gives 0.00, 9.63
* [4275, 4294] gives 0.12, 8.84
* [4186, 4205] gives 0.06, 9.15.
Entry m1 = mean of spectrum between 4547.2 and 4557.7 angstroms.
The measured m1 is 10.1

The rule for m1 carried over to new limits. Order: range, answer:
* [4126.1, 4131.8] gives 9.95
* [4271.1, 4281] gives 8.61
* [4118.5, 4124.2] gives 10.1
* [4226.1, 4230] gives 7.7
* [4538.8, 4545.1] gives 10.8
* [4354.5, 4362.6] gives 9.95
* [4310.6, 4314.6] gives 7.12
